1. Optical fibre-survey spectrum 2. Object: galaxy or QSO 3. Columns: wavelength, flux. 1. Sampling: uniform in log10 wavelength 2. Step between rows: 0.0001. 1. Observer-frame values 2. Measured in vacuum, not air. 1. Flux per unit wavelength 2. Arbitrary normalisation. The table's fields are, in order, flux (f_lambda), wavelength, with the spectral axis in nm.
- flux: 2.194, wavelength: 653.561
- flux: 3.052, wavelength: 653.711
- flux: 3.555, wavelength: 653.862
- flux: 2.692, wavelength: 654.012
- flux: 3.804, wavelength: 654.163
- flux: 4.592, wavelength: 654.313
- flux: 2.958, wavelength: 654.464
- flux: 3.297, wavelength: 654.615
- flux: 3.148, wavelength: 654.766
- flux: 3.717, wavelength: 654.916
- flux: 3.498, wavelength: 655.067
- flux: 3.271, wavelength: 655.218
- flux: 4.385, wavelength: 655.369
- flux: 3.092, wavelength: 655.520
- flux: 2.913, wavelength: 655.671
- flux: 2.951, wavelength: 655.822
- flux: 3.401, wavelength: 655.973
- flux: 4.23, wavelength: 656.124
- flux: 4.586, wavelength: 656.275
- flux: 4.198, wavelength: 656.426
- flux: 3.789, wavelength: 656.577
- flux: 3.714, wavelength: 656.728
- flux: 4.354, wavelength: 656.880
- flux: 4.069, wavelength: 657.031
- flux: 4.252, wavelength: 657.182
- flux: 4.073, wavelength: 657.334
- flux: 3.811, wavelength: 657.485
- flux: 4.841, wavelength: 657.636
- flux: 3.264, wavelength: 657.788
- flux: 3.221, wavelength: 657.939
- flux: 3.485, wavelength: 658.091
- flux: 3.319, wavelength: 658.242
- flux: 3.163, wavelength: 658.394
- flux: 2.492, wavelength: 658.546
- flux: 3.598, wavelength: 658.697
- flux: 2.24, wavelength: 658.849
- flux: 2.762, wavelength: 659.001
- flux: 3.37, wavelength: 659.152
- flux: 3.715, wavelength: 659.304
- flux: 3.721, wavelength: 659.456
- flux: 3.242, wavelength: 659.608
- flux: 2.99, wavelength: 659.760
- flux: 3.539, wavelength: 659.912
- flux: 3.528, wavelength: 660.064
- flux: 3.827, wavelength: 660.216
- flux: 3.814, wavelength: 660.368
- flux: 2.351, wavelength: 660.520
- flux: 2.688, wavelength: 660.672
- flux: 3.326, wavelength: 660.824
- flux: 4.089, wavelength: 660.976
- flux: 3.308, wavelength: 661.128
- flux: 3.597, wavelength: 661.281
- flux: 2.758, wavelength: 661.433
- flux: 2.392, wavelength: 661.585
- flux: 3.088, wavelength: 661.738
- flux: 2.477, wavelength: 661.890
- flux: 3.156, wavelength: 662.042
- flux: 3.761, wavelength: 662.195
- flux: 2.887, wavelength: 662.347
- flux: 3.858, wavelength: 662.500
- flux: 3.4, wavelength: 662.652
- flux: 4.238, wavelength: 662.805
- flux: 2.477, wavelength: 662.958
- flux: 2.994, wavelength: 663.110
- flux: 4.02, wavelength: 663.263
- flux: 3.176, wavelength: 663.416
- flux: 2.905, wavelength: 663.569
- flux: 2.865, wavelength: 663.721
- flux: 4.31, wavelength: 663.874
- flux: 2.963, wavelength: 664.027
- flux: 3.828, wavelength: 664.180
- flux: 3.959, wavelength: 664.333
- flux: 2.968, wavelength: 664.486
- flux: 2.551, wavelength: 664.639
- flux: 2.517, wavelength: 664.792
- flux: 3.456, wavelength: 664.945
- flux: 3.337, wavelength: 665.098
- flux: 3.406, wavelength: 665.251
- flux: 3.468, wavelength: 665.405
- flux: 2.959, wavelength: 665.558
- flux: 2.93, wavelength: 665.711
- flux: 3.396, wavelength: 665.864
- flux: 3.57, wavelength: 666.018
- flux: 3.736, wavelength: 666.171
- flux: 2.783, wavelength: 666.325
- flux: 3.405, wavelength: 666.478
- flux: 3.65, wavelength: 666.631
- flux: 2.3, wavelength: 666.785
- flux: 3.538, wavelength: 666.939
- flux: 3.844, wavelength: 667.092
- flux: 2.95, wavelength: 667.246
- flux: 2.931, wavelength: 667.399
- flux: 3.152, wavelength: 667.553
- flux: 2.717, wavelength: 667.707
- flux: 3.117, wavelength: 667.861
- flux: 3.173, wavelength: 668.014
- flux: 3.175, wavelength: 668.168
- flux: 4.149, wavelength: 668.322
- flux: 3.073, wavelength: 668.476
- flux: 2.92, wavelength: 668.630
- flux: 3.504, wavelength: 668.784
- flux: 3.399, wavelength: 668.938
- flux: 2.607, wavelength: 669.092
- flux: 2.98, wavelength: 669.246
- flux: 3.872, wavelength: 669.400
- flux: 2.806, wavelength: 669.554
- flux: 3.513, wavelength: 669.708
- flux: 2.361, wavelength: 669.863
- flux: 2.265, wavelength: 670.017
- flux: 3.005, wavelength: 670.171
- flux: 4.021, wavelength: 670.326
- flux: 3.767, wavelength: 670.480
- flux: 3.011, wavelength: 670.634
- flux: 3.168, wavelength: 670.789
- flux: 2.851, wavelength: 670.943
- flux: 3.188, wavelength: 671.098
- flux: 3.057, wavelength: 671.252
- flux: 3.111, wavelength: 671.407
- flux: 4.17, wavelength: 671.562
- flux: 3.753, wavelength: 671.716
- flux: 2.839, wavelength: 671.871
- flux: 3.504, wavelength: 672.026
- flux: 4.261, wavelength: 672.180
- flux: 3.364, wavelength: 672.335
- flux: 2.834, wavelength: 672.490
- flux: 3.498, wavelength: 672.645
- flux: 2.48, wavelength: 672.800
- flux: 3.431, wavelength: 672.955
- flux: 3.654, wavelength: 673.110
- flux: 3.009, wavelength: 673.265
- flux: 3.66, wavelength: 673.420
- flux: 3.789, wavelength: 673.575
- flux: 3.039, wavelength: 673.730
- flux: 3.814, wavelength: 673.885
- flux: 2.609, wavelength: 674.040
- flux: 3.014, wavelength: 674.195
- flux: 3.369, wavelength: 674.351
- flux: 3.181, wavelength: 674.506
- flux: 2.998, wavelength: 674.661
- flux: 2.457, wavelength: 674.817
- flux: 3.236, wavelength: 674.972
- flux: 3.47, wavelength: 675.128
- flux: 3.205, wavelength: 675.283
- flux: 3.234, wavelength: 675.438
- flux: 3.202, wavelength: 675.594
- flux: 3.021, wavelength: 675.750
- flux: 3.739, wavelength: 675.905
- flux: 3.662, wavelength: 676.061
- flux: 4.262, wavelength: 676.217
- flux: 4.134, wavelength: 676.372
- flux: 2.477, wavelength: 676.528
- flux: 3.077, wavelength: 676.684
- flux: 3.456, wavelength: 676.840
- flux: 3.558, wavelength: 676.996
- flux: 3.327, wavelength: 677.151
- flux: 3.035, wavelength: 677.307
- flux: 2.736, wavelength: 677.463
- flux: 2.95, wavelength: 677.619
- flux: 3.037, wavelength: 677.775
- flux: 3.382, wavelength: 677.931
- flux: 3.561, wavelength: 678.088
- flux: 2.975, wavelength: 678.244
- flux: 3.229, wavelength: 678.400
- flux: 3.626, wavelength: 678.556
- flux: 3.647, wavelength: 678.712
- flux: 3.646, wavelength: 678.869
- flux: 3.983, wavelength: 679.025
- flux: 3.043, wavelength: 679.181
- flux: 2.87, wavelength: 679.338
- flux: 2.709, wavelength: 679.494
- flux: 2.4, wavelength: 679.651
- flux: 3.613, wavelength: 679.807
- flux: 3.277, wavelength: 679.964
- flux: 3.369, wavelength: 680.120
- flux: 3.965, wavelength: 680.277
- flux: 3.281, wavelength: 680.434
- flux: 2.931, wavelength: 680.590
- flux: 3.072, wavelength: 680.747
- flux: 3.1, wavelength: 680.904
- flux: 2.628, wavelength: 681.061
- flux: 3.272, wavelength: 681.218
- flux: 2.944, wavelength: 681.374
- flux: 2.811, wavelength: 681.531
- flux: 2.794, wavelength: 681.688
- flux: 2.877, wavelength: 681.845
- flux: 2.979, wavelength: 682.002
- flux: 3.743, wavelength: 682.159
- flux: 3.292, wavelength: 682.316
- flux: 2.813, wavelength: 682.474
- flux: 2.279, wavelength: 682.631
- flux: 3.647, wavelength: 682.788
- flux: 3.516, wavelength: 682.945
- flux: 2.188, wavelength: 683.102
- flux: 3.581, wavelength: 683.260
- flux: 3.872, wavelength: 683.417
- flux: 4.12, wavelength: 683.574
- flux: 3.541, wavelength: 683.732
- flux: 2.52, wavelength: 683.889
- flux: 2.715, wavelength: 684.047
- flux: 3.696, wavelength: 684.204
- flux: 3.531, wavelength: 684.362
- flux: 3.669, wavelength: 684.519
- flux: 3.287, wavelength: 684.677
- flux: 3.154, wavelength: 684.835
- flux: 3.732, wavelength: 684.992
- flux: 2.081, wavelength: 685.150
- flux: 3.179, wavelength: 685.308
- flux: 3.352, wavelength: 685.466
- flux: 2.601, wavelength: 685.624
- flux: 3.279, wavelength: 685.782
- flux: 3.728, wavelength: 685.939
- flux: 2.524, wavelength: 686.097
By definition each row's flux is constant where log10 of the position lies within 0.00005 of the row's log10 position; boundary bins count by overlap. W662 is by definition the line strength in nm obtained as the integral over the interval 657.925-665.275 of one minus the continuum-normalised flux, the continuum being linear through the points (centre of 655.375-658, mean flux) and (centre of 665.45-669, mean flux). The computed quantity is 0.62 nm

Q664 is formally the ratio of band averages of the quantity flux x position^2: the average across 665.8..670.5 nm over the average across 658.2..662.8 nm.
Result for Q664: 1.02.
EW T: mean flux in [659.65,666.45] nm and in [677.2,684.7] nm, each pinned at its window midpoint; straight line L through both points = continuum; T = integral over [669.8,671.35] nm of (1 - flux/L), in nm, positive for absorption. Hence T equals 0.08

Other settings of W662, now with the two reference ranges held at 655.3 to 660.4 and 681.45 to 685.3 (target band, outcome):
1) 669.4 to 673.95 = 0.100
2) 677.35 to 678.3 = 0.047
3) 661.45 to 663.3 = 0.166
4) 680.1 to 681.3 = 0.012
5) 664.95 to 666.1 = 0.052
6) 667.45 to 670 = 0.209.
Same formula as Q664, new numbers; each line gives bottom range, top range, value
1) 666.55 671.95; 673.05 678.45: 1.04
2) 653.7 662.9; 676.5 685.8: 0.99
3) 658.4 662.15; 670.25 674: 1.10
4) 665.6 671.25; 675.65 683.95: 1.05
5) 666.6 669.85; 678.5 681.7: 1.04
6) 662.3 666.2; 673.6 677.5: 1.02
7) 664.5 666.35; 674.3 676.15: 1.05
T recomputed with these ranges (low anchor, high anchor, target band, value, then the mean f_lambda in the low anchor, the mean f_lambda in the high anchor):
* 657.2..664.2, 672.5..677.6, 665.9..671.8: 0.12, 3.33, 3.27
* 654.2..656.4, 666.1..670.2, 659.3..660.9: 0.05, 3.59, 3.15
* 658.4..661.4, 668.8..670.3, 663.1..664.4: -0.12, 3.26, 3.03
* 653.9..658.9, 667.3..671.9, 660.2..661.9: 0.15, 3.6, 3.19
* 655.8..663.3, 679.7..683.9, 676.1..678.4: -0.03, 3.45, 3.19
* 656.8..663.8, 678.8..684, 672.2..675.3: 0.01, 3.36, 3.17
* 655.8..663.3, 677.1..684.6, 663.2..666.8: 0.11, 3.45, 3.2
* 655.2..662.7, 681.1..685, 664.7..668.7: 0.18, 3.45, 3.21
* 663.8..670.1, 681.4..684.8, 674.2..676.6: -0.07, 3.21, 3.21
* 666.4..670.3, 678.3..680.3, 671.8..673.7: -0.08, 3.15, 3.32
